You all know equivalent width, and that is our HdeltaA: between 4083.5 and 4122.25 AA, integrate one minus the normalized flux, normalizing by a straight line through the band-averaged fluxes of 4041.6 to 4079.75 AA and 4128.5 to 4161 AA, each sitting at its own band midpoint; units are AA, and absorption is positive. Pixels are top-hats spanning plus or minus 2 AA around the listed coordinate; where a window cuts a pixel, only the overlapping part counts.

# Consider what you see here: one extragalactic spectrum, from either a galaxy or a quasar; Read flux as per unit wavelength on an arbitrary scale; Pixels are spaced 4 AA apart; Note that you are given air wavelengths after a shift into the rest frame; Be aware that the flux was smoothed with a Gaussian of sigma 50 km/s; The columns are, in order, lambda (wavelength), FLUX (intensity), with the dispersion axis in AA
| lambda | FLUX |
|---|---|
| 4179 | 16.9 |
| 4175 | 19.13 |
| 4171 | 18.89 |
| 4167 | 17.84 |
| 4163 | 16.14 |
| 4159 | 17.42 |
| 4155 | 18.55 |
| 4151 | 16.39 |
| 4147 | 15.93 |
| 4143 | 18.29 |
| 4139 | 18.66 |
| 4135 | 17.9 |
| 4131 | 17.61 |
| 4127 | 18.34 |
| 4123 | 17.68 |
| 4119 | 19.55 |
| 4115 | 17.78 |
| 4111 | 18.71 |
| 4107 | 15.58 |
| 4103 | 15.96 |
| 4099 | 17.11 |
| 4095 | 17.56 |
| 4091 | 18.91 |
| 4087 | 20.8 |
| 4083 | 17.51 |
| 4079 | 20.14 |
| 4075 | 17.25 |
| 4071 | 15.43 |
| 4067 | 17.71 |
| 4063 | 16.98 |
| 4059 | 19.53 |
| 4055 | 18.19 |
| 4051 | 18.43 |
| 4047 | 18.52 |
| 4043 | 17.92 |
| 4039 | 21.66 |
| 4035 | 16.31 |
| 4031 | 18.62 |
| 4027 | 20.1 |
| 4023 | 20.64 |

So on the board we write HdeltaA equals -0.4 AA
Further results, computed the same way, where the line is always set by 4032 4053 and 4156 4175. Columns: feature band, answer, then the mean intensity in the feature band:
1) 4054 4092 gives 0.30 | 18.2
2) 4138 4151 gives 0.41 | 17.4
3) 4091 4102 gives 0.44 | 17.5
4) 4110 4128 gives -0.31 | 18.4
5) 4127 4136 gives 0.07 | 17.9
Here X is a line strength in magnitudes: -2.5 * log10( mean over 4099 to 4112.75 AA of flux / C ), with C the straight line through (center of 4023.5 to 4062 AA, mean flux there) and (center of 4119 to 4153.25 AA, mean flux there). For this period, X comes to 0.082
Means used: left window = 18.8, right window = 17.7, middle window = 16.8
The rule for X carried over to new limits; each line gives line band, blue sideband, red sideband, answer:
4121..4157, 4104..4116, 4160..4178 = -0.010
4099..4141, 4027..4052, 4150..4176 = 0.021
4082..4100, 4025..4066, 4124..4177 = -0.015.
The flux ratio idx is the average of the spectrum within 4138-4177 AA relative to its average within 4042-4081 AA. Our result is 0.98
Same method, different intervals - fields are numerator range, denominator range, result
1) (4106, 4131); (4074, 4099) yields 0.97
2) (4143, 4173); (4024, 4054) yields 0.92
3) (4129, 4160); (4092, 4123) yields 1.00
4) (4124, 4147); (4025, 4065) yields 0.96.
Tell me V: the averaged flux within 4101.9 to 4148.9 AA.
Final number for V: 17.7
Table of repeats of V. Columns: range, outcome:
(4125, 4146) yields 18.1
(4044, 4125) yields 18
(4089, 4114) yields 17.3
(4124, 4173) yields 17.7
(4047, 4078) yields 17.8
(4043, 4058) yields 18.4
